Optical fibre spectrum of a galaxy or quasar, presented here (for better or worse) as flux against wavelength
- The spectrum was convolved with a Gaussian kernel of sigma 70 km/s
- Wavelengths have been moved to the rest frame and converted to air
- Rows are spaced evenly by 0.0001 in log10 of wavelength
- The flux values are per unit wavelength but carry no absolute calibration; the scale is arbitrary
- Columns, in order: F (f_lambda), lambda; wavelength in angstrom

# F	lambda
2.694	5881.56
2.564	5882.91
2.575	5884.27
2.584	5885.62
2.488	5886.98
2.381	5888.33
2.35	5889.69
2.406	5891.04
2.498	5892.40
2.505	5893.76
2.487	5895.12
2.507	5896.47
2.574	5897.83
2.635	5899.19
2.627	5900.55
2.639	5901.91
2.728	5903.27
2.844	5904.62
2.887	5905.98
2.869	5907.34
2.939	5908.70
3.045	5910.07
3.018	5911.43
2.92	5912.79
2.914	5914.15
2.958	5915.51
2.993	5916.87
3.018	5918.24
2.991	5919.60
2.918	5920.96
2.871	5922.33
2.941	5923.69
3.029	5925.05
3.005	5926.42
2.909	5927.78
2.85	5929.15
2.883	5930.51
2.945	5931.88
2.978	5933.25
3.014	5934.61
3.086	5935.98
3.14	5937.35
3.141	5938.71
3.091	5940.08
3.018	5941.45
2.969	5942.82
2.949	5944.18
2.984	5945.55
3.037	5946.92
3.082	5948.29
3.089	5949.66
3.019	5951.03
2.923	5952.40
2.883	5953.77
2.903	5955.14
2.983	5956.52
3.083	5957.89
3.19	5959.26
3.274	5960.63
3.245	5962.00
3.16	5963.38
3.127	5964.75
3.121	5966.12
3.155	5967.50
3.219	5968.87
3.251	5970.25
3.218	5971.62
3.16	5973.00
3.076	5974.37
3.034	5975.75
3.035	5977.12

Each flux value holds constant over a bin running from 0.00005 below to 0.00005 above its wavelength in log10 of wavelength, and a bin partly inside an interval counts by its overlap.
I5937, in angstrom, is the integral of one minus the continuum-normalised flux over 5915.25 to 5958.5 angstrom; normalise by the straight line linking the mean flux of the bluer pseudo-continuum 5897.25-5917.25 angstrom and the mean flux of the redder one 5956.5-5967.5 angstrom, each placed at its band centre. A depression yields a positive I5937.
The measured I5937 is 0.3 angstrom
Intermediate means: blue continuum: 2.84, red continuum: 3.16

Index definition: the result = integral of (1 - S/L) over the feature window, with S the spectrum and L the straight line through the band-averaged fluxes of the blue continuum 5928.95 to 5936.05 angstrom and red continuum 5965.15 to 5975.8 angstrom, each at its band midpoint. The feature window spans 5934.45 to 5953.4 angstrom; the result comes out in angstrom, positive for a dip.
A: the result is -0.13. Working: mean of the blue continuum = 2.96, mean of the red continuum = 3.16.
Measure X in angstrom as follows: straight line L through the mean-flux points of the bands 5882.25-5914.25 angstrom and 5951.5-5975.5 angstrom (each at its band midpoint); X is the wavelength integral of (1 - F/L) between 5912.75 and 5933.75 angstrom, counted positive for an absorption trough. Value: -0.8 angstrom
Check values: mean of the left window 2.66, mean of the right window 3.11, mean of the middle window 2.95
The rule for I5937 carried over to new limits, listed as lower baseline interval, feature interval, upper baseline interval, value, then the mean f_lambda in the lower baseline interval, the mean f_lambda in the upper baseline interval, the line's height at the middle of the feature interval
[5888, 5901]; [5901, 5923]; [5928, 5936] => -1.6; 2.5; 2.94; 2.71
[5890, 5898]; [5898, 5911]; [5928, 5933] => -1.0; 2.49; 2.9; 2.6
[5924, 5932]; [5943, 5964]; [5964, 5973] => 0.3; 2.94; 3.18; 3.09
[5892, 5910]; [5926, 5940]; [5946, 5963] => -0.4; 2.69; 3.06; 2.91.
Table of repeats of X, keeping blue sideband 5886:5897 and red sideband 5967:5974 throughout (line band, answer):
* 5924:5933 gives -0.44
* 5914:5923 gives -0.81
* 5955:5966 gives -0.10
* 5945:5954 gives -0.02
